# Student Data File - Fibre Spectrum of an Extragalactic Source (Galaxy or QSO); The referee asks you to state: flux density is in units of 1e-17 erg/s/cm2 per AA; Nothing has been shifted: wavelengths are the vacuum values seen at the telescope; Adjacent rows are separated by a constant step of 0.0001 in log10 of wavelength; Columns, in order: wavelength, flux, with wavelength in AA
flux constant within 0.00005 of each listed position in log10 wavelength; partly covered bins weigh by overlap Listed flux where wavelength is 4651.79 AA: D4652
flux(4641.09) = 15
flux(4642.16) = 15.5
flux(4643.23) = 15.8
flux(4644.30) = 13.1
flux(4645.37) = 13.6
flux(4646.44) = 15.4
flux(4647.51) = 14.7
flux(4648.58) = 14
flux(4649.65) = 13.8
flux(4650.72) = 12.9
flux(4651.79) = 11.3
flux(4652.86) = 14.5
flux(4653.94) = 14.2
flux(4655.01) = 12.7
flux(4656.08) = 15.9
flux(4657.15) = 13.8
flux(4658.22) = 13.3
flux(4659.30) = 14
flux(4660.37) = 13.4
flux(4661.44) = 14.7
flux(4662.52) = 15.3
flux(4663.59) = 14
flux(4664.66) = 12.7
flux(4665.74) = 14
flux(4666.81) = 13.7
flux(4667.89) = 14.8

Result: 11.3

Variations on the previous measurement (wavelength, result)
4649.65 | 13.8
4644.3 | 13.1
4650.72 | 12.9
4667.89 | 14.8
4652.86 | 14.5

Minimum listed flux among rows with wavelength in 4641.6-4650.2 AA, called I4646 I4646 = 13.1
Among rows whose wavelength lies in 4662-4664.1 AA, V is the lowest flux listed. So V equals 14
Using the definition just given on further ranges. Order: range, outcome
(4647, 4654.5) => 11.3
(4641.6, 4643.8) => 15.5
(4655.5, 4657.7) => 13.8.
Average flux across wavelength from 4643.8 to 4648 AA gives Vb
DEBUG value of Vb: 14.2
